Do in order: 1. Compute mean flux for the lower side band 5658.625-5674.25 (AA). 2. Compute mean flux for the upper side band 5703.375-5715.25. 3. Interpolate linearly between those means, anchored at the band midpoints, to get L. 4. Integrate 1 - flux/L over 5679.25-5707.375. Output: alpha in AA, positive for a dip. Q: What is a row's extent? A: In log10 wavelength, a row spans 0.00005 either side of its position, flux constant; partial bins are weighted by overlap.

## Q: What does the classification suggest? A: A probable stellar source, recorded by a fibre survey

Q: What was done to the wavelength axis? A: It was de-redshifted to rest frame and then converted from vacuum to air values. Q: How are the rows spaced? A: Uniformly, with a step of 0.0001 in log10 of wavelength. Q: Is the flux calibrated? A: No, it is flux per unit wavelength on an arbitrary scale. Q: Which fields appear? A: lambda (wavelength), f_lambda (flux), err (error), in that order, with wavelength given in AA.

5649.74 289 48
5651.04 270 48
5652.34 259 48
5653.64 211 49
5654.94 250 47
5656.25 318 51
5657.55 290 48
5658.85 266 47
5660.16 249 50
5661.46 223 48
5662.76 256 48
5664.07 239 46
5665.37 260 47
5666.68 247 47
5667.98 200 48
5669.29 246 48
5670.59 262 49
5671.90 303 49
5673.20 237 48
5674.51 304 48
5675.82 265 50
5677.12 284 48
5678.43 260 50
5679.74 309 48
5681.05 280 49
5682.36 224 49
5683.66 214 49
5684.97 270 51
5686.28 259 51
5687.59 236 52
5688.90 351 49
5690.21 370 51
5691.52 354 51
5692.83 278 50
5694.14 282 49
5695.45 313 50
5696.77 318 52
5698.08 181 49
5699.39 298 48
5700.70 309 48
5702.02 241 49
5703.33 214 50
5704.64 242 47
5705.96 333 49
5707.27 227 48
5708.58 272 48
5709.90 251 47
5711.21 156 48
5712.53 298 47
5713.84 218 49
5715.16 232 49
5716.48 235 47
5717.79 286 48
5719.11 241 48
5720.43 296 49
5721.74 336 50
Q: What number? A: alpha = -3.4 AA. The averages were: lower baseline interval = 250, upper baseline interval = 247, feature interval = 278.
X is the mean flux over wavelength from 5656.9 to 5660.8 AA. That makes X 268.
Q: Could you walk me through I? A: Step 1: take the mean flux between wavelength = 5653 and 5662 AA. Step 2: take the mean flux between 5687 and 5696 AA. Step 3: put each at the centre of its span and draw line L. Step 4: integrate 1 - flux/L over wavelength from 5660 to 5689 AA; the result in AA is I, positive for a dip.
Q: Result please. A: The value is 2.7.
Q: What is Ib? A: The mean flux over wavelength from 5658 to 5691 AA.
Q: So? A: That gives 265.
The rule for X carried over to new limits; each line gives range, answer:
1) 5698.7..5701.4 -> 301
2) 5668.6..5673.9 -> 262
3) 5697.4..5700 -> 240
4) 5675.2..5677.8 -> 275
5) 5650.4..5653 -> 265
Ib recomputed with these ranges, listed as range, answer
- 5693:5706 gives 270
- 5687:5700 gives 298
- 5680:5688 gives 251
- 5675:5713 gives 272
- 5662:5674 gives 250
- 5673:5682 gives 277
